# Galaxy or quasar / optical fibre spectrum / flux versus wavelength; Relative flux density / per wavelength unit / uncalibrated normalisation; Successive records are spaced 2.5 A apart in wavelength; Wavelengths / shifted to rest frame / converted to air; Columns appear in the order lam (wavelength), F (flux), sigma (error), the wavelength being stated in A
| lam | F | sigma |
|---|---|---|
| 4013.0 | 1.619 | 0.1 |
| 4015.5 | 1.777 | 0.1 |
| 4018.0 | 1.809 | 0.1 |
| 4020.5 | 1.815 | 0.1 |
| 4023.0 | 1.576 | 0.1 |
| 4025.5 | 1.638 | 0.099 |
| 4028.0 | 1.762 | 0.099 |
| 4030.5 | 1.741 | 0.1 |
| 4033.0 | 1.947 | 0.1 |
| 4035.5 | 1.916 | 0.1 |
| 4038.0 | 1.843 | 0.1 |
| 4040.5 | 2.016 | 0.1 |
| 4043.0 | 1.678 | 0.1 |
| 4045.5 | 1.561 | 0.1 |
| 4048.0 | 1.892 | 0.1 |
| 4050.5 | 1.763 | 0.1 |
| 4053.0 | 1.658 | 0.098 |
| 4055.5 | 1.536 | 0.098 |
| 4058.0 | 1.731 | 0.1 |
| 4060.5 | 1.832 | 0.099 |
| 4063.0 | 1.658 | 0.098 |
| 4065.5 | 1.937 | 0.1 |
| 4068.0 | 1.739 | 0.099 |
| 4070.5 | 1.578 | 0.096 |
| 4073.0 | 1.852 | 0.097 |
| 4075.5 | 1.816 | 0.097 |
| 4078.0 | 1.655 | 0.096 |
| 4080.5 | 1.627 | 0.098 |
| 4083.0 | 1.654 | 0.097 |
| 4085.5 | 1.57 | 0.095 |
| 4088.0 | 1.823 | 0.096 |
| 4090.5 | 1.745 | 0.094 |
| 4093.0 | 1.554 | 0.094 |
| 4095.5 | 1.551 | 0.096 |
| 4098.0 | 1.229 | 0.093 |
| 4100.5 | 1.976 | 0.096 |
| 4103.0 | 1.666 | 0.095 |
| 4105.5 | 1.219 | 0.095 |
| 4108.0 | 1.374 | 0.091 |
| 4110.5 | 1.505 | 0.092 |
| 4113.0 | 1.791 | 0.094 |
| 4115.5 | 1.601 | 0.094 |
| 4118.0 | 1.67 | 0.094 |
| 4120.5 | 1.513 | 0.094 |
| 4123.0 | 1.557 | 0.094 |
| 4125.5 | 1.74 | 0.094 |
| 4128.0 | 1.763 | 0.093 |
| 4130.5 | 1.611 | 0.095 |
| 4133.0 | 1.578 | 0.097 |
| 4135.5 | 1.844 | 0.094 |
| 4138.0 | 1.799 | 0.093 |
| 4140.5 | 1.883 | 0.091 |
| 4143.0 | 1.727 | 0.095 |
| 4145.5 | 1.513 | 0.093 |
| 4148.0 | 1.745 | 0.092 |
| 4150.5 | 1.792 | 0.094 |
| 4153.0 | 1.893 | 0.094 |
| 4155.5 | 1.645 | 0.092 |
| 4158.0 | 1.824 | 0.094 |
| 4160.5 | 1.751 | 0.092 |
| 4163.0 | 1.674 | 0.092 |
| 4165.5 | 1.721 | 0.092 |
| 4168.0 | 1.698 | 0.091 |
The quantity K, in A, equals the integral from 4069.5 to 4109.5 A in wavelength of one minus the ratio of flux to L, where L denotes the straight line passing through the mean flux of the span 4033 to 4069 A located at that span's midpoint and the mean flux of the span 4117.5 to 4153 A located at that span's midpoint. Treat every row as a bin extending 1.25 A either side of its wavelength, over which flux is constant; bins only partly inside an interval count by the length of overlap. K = 2.9 A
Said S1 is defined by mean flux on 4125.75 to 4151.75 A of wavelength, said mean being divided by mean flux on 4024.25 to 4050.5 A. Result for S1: 0.96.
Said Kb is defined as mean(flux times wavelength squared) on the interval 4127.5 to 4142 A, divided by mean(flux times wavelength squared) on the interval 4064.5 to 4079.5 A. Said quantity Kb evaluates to 1.02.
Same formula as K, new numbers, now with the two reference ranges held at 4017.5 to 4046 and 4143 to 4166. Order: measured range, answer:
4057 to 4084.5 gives 0.48 A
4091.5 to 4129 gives 3.58 A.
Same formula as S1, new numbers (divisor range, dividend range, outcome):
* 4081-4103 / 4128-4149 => 1.05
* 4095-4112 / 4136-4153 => 1.17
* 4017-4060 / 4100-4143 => 0.94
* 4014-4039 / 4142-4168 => 0.97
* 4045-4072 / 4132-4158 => 1.01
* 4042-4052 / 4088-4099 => 0.91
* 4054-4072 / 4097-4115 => 0.90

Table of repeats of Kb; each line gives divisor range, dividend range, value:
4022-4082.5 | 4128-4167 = 1.04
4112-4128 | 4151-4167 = 1.08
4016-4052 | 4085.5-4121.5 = 0.92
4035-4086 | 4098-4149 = 0.98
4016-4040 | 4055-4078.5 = 0.99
